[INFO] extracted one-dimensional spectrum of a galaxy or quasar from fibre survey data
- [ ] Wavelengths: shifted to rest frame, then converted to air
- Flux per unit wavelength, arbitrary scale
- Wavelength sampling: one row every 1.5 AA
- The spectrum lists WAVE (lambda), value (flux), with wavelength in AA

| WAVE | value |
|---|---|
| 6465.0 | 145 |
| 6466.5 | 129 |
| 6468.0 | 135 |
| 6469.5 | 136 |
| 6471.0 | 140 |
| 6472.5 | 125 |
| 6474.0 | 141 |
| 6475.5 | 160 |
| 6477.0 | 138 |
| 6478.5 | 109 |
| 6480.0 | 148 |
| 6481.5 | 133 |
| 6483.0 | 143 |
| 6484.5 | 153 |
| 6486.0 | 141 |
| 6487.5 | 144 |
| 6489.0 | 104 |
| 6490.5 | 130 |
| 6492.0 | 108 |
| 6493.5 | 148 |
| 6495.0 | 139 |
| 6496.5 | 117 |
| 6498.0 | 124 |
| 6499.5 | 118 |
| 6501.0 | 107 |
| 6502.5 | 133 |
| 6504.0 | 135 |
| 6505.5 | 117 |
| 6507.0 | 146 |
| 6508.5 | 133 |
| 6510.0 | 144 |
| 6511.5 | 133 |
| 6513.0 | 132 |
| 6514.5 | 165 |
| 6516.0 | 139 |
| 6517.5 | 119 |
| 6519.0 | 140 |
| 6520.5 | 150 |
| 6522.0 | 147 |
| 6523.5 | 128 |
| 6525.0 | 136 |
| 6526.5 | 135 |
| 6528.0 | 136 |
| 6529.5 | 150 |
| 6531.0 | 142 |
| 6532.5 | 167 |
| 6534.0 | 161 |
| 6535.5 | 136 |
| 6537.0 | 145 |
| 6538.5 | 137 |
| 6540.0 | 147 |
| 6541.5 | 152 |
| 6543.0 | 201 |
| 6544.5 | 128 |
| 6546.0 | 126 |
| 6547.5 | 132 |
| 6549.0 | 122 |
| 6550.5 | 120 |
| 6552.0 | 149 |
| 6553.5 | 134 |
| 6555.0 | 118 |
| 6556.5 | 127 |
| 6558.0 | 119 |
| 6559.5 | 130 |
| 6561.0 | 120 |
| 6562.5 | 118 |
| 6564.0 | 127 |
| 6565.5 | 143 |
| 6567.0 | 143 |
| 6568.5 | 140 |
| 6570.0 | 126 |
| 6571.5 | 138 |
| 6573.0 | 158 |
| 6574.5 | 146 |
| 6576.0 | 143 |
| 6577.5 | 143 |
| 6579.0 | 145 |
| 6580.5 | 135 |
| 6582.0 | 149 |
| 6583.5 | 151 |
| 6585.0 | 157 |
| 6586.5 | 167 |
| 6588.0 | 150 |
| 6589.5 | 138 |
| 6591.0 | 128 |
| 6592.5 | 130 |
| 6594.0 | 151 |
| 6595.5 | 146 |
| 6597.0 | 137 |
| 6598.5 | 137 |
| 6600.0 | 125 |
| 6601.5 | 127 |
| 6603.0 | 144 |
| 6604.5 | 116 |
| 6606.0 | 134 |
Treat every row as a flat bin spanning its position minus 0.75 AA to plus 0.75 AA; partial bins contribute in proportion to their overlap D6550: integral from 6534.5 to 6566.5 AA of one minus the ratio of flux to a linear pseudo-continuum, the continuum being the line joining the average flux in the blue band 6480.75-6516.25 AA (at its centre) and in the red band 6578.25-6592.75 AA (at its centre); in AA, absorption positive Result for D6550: 1.2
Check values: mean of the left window 133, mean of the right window 146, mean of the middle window 135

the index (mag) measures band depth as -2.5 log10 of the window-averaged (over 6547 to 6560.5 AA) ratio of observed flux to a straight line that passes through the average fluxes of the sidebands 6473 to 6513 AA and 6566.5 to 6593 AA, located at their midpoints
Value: 0.10 mag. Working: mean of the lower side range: 132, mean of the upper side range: 144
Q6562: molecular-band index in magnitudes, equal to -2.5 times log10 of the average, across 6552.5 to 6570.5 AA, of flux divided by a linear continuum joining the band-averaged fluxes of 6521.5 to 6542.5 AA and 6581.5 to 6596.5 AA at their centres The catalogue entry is 0.13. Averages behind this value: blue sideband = 145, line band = 129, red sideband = 146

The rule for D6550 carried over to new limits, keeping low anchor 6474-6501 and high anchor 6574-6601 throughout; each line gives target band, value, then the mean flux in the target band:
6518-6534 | -0.84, 144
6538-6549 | -0.51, 145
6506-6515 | -0.41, 141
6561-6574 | 0.47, 136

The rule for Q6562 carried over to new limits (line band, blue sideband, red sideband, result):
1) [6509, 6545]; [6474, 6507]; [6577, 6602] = -0.07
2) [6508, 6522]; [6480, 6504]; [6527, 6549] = -0.01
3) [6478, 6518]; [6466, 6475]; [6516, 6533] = 0.05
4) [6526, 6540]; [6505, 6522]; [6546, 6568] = -0.09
